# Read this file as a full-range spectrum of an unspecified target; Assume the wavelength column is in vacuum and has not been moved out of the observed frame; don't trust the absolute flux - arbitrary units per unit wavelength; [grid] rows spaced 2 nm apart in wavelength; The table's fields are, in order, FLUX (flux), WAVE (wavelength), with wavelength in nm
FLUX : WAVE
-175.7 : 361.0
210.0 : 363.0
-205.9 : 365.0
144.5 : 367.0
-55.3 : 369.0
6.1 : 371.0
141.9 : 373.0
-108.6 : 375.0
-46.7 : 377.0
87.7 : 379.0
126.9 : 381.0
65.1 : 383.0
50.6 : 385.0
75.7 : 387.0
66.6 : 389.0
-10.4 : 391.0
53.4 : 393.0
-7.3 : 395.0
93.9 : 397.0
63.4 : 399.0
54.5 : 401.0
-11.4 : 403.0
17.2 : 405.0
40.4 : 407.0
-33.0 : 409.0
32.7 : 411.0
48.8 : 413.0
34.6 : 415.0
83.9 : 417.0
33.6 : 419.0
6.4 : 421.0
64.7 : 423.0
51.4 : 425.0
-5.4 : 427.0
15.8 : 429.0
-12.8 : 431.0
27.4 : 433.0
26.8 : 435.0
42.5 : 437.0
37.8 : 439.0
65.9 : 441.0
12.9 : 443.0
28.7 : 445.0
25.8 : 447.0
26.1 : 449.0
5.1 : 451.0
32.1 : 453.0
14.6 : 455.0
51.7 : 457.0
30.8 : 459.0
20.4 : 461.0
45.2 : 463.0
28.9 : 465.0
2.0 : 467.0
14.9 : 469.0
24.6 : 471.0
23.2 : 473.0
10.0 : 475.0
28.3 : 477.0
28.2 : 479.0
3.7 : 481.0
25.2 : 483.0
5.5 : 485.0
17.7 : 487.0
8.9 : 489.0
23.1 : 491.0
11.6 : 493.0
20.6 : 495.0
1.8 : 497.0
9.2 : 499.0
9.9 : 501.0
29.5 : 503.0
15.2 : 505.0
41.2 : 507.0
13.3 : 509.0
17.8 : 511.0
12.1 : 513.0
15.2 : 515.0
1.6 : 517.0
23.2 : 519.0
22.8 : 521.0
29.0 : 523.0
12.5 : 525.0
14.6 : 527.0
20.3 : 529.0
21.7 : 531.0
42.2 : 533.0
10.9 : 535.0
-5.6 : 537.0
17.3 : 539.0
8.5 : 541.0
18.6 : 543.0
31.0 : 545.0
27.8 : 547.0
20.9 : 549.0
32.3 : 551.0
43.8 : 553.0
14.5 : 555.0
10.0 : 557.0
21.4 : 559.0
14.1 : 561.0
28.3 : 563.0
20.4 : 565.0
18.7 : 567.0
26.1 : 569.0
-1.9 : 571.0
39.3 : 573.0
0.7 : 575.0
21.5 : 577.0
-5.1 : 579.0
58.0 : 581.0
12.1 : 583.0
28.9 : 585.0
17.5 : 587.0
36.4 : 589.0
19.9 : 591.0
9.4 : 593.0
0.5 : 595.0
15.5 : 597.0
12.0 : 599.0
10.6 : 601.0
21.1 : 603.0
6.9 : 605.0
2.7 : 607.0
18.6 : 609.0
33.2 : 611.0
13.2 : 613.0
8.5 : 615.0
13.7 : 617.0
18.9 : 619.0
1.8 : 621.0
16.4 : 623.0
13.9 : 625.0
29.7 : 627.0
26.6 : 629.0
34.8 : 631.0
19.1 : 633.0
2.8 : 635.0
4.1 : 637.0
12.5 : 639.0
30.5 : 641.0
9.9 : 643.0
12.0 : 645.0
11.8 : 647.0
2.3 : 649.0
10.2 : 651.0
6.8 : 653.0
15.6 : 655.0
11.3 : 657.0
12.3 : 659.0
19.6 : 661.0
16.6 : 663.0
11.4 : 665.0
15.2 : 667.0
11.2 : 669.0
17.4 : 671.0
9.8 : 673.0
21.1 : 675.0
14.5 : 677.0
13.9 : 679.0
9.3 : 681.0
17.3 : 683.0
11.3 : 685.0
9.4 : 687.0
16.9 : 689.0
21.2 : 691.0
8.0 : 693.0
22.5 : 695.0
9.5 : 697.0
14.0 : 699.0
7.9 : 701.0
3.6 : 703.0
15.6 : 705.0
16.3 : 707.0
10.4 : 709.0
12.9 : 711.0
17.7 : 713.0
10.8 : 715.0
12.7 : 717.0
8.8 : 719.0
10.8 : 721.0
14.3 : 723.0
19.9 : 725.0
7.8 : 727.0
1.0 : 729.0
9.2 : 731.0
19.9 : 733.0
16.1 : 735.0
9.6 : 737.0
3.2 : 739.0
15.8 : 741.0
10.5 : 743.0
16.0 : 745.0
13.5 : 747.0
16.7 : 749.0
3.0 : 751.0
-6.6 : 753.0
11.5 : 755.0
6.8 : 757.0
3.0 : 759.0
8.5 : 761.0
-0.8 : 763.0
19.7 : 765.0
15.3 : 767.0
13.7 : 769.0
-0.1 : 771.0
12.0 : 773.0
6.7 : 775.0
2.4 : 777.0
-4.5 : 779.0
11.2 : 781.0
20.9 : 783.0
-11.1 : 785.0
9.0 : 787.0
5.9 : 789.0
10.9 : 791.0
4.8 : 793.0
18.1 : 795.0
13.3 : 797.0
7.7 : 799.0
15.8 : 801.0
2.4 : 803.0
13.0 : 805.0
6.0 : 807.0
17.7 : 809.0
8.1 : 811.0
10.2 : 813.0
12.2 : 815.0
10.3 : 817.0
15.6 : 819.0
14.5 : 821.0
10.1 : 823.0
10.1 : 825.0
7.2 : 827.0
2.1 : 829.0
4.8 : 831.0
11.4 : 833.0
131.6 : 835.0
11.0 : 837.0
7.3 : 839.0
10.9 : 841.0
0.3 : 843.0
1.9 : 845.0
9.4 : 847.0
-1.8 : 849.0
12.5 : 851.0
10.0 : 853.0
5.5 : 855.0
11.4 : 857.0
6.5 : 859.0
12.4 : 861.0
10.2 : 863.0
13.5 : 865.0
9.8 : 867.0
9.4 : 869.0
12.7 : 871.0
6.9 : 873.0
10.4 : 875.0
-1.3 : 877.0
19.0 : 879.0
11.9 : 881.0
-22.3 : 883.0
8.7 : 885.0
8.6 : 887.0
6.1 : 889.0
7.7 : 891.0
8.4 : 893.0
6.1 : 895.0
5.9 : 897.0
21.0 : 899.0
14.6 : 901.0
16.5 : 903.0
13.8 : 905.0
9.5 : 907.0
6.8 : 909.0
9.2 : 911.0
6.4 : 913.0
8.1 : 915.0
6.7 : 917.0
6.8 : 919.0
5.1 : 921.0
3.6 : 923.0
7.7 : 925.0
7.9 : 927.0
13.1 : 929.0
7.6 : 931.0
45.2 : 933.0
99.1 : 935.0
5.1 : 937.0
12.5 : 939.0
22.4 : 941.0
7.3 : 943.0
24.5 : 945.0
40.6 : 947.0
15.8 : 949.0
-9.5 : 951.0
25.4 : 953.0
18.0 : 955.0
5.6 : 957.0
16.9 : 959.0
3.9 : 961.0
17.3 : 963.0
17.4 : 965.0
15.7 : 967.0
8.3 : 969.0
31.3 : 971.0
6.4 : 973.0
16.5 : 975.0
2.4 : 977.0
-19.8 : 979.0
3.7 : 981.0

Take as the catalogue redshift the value 1.506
